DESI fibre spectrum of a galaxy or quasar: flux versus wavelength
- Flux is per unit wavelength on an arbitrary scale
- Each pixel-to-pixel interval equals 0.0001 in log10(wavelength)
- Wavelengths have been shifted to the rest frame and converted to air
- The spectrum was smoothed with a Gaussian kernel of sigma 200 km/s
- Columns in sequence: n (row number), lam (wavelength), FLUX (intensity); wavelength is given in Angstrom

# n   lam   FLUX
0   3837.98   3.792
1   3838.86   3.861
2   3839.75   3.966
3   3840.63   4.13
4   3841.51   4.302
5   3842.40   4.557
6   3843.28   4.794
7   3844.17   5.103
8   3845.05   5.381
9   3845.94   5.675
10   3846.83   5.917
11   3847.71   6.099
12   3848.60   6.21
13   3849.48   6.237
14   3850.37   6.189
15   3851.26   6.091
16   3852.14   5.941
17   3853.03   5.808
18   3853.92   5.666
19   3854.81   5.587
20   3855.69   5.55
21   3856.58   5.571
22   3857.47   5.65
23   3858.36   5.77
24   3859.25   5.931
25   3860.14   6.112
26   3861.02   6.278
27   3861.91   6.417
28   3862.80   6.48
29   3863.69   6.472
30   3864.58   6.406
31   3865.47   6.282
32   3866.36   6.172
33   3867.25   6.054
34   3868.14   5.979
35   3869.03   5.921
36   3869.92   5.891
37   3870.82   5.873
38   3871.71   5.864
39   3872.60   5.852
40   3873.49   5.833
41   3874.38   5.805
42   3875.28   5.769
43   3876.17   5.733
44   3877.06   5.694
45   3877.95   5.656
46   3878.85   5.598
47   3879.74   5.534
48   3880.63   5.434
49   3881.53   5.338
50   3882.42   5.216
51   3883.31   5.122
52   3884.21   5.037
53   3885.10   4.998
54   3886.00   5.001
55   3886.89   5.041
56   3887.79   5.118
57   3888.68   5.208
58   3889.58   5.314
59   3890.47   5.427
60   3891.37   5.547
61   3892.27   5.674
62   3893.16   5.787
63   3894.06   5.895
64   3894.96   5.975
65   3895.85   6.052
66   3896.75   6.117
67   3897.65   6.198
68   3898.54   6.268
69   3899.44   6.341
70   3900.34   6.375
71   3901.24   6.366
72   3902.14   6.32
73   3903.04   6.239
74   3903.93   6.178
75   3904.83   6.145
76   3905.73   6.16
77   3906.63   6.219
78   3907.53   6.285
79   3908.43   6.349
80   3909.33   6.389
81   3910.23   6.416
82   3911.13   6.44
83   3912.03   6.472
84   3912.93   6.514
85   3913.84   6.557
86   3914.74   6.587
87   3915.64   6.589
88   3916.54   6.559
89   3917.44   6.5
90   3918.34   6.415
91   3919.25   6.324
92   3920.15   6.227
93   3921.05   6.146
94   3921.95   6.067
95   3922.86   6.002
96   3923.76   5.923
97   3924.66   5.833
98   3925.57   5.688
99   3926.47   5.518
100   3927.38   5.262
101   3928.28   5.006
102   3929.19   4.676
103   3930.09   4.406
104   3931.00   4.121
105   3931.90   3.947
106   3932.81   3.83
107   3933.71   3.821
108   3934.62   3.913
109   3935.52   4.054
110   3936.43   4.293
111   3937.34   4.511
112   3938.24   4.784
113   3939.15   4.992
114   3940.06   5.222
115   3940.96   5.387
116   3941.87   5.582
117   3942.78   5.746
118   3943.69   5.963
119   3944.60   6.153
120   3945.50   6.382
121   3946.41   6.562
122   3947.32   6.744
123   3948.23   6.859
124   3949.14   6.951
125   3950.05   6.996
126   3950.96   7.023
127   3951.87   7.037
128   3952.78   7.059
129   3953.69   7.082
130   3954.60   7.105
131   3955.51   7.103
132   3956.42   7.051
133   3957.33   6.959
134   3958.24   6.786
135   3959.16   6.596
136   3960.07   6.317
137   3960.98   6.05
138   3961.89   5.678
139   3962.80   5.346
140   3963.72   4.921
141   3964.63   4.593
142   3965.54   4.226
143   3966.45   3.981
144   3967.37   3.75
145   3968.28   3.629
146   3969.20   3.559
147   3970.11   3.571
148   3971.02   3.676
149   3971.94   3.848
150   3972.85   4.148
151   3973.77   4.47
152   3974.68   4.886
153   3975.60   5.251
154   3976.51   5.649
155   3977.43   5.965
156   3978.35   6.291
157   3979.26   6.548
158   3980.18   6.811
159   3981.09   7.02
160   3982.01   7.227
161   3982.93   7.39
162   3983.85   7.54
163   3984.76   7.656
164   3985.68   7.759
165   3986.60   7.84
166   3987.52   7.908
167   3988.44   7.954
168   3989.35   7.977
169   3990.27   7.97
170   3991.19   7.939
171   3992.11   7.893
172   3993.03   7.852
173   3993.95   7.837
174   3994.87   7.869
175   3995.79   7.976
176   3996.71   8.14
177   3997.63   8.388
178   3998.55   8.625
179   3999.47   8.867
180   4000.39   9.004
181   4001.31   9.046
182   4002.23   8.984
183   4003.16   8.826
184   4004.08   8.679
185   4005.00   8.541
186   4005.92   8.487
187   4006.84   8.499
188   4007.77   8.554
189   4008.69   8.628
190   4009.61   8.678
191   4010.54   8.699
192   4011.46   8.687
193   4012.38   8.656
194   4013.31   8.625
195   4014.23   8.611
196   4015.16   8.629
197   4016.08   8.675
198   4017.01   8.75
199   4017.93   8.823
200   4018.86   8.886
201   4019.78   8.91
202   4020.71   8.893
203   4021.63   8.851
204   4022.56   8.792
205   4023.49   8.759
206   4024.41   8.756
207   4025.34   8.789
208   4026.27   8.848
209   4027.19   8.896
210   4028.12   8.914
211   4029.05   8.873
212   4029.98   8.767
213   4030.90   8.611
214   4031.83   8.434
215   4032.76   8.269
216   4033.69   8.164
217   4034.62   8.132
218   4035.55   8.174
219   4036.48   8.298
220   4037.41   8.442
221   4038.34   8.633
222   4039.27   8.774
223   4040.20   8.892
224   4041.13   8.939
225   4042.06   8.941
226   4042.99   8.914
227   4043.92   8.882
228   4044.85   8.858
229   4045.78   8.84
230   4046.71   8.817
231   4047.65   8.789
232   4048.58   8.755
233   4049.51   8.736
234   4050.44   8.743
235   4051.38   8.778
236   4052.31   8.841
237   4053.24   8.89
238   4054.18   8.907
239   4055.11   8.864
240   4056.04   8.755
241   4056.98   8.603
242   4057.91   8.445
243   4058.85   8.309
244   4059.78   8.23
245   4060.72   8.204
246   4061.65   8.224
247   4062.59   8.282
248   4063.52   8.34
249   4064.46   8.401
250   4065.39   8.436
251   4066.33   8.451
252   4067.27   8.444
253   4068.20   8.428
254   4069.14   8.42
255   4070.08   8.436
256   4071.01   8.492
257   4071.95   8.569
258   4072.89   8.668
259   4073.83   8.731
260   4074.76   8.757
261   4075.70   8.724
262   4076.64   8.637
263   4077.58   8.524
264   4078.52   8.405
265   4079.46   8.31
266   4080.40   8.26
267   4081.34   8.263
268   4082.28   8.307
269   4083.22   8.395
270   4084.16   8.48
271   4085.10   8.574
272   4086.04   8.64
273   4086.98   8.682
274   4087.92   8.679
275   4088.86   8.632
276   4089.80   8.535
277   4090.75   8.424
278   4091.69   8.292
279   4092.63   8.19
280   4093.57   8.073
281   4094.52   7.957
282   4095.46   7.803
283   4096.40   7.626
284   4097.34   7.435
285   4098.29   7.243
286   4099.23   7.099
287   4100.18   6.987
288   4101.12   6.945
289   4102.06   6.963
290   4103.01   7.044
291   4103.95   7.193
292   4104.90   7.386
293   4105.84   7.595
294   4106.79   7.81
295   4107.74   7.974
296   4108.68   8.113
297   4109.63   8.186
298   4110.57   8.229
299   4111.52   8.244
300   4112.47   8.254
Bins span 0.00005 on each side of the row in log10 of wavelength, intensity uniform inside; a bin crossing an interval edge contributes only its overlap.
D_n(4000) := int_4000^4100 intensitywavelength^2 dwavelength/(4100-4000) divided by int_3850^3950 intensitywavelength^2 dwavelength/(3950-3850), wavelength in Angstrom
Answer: 1.60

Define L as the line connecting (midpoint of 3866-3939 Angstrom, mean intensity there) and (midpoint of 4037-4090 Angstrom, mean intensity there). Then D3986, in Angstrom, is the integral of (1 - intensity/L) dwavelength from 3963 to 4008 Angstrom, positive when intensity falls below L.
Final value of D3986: 2.7 Angstrom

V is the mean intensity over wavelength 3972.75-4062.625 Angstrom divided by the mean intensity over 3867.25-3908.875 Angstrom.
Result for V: 1.4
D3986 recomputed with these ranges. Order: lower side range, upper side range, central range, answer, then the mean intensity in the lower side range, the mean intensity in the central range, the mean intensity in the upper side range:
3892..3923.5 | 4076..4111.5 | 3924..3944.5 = 5.1 Angstrom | 6.26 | 4.88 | 8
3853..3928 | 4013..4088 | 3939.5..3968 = 3.7 Angstrom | 5.93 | 6.08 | 8.62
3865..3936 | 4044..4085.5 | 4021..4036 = -1.3 Angstrom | 5.73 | 8.63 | 8.56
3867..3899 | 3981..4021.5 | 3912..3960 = 6.7 Angstrom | 5.63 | 5.88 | 8.34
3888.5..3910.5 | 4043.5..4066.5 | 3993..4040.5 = -3.7 Angstrom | 6.06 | 8.61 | 8.62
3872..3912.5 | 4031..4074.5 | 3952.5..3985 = 6.6 Angstrom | 5.82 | 5.7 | 8.58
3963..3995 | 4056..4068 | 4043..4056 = -1.3 Angstrom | 6.08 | 8.83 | 8.38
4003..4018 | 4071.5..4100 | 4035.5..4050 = -0.4 Angstrom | 8.64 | 8.75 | 8.28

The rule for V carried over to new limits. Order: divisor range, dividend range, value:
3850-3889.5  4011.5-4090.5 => 1.50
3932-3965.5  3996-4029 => 1.49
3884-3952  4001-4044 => 1.50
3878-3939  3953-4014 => 1.23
